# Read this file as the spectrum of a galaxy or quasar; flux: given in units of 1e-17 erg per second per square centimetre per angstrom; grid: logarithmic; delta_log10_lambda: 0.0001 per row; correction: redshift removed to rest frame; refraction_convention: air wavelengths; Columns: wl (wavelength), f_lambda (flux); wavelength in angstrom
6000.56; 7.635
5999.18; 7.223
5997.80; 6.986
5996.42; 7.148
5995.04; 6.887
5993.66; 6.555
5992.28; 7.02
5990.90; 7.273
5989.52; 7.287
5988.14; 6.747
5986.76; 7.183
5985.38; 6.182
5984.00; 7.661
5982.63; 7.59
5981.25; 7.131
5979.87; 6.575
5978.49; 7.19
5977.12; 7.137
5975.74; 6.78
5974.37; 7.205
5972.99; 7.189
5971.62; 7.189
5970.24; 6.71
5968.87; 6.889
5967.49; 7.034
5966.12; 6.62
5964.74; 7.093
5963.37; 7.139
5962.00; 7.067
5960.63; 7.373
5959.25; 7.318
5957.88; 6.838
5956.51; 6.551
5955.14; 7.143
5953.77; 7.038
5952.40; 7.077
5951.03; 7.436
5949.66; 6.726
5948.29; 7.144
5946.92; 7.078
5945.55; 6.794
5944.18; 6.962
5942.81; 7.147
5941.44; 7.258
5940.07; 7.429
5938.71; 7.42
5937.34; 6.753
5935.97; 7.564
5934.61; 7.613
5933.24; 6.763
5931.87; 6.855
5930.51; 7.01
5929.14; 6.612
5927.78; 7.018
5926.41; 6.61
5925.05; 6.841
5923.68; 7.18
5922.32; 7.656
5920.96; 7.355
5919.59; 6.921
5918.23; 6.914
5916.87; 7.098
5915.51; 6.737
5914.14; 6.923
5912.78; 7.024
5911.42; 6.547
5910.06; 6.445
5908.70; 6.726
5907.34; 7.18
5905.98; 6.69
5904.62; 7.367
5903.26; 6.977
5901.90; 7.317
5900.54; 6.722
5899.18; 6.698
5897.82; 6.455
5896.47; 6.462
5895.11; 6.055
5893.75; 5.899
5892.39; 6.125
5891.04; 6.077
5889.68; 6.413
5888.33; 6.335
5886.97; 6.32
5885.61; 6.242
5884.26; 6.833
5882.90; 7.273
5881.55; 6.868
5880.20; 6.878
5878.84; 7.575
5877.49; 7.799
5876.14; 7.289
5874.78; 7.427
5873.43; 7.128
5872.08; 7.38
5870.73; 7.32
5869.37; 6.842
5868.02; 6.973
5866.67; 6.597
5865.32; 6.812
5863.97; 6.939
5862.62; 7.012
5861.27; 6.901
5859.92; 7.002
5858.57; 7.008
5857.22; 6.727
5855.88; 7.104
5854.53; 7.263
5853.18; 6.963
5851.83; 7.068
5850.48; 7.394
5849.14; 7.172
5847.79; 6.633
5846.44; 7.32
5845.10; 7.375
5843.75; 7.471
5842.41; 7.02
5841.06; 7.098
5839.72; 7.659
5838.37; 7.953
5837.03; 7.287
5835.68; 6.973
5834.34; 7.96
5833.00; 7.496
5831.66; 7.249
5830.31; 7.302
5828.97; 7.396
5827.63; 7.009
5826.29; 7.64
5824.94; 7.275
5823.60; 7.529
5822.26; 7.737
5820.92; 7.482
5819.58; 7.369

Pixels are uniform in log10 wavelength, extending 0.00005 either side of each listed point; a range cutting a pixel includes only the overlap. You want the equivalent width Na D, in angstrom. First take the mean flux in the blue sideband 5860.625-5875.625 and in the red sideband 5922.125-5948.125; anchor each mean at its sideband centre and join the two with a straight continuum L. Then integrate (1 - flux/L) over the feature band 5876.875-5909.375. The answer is 1.5 angstrom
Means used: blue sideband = 7.03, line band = 6.72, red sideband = 7.07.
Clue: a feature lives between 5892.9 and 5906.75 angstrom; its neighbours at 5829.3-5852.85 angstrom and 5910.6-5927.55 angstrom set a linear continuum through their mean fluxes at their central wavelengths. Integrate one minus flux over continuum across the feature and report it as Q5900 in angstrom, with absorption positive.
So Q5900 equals 0.8 angstrom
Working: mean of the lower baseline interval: 7.31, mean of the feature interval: 6.66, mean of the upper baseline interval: 6.98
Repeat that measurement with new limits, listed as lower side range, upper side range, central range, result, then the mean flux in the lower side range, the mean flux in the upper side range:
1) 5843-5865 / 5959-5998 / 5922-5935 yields 0.1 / 7.08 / 7.04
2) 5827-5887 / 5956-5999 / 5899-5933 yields 0.7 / 7.15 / 7.02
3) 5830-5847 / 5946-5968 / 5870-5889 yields 0.6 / 7.4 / 7.04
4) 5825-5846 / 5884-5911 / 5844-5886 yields -0.5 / 7.39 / 6.56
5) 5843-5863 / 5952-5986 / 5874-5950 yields 1.7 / 7.1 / 7.03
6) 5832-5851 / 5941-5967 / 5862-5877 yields 0.4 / 7.35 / 7.04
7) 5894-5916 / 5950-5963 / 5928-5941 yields -0.3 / 6.75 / 7.09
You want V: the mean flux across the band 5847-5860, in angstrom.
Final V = 7.04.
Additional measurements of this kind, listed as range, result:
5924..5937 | 6.98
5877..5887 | 7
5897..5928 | 6.93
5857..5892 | 6.92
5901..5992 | 7.03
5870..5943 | 6.92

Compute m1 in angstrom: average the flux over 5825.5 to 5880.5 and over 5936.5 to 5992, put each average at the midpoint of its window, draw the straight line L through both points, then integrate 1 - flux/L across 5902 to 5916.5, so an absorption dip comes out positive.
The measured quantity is 0.5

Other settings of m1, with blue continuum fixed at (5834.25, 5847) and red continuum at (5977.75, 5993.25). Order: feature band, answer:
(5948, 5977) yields 0.4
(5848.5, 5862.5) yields 0.6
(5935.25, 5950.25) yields 0.1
